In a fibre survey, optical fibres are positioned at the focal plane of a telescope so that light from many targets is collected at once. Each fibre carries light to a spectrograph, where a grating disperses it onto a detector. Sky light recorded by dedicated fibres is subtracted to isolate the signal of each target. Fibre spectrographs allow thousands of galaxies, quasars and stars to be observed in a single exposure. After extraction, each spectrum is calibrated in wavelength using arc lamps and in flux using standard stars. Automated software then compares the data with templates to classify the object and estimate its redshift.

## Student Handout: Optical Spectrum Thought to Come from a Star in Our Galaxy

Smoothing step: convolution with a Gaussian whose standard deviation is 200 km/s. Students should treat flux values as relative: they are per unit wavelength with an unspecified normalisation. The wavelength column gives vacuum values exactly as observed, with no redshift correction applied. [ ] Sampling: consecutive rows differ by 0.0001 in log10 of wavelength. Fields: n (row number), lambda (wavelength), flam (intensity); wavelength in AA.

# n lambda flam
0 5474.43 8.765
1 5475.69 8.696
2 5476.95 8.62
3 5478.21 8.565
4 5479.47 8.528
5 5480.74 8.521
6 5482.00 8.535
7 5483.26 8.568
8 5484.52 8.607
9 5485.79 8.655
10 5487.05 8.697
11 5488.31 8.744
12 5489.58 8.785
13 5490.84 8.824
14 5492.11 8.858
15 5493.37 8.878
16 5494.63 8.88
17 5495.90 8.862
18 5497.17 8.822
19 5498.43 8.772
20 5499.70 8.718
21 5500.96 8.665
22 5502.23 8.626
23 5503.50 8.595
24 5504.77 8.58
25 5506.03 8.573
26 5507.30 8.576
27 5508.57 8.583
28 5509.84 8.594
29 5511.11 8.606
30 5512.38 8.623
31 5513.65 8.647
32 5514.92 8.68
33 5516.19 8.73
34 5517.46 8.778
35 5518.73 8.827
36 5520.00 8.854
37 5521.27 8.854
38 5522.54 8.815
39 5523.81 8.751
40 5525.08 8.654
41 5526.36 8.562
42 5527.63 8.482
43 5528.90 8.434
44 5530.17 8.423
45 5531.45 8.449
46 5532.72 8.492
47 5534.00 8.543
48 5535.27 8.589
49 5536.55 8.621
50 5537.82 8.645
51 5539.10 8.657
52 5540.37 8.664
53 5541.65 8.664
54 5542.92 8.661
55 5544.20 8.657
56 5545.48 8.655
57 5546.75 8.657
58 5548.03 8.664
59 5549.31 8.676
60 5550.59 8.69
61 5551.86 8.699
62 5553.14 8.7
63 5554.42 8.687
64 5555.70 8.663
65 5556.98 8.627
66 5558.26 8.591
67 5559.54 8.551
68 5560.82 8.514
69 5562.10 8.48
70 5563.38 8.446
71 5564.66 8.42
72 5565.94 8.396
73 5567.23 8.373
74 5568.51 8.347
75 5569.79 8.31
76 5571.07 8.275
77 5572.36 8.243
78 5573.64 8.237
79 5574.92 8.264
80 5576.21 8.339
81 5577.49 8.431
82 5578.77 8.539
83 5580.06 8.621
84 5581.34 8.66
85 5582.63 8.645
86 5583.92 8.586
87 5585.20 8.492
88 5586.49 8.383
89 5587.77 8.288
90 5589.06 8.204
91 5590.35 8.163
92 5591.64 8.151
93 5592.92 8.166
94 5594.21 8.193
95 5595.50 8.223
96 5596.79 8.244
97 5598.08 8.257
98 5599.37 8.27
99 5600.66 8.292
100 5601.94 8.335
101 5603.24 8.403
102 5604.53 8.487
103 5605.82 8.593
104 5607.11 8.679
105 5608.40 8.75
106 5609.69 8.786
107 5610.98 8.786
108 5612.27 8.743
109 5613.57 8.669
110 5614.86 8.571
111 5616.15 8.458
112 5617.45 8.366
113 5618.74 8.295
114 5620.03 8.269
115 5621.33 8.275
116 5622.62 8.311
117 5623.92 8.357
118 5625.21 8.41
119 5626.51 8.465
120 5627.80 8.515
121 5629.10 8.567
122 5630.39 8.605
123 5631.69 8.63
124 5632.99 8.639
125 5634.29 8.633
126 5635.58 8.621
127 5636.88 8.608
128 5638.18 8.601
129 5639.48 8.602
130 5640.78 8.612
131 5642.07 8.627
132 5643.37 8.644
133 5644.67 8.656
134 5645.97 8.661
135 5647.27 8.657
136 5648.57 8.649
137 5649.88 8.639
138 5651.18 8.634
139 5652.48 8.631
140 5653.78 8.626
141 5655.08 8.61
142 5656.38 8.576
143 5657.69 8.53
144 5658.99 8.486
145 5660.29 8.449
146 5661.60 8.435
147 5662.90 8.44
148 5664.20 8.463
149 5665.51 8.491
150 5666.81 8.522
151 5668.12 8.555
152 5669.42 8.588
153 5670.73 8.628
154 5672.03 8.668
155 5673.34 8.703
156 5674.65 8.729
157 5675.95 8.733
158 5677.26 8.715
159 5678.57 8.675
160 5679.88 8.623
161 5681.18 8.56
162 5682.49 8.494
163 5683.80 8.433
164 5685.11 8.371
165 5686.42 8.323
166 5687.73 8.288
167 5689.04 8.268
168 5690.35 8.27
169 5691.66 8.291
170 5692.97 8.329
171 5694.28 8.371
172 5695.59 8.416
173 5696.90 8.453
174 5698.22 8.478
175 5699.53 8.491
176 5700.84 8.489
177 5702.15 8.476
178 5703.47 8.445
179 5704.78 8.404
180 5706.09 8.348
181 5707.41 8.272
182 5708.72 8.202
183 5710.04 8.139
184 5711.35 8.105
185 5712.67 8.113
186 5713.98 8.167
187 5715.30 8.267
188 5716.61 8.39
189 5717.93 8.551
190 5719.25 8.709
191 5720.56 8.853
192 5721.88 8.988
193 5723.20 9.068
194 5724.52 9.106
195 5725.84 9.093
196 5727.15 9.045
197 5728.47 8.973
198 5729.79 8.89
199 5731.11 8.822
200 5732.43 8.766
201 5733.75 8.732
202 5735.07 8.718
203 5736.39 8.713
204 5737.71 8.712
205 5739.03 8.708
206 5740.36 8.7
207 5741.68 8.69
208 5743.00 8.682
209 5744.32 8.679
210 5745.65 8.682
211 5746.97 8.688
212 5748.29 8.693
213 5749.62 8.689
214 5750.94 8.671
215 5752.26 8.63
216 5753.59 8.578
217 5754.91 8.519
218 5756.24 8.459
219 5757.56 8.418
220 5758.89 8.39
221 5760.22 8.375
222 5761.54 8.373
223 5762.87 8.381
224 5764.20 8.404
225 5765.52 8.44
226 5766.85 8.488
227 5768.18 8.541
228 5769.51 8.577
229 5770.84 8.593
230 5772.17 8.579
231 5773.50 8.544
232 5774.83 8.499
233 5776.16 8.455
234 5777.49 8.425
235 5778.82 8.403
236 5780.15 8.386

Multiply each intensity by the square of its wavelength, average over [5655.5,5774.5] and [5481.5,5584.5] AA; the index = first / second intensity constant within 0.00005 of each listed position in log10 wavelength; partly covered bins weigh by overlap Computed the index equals 1.06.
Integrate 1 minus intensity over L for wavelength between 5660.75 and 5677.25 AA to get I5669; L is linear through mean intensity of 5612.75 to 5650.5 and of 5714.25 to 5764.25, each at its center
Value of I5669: 0.0 AA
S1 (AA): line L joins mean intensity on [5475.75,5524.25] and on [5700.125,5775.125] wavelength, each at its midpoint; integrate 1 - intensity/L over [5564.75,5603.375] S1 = 1.4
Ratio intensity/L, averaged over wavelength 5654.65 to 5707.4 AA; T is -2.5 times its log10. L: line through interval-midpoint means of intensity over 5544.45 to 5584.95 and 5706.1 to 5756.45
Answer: 0.015 mag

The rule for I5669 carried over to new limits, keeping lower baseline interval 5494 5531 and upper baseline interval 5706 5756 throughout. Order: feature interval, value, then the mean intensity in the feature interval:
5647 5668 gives 0.2 AA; 8.55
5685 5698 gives 0.5 AA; 8.34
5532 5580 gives 0.7 AA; 8.53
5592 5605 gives 0.6 AA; 8.28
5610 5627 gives 0.4 AA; 8.46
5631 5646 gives 0.0 AA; 8.63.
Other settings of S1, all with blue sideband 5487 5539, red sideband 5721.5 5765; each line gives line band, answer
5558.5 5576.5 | 0.63 AA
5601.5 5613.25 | 0.08 AA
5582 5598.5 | 0.71 AA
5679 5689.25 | 0.30 AA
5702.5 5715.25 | 0.65 AA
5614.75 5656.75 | 0.68 AA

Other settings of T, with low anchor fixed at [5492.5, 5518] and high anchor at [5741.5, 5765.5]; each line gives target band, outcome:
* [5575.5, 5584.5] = 0.014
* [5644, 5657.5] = -0.002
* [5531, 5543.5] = 0.009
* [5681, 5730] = 0.011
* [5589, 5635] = 0.024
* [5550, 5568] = 0.013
